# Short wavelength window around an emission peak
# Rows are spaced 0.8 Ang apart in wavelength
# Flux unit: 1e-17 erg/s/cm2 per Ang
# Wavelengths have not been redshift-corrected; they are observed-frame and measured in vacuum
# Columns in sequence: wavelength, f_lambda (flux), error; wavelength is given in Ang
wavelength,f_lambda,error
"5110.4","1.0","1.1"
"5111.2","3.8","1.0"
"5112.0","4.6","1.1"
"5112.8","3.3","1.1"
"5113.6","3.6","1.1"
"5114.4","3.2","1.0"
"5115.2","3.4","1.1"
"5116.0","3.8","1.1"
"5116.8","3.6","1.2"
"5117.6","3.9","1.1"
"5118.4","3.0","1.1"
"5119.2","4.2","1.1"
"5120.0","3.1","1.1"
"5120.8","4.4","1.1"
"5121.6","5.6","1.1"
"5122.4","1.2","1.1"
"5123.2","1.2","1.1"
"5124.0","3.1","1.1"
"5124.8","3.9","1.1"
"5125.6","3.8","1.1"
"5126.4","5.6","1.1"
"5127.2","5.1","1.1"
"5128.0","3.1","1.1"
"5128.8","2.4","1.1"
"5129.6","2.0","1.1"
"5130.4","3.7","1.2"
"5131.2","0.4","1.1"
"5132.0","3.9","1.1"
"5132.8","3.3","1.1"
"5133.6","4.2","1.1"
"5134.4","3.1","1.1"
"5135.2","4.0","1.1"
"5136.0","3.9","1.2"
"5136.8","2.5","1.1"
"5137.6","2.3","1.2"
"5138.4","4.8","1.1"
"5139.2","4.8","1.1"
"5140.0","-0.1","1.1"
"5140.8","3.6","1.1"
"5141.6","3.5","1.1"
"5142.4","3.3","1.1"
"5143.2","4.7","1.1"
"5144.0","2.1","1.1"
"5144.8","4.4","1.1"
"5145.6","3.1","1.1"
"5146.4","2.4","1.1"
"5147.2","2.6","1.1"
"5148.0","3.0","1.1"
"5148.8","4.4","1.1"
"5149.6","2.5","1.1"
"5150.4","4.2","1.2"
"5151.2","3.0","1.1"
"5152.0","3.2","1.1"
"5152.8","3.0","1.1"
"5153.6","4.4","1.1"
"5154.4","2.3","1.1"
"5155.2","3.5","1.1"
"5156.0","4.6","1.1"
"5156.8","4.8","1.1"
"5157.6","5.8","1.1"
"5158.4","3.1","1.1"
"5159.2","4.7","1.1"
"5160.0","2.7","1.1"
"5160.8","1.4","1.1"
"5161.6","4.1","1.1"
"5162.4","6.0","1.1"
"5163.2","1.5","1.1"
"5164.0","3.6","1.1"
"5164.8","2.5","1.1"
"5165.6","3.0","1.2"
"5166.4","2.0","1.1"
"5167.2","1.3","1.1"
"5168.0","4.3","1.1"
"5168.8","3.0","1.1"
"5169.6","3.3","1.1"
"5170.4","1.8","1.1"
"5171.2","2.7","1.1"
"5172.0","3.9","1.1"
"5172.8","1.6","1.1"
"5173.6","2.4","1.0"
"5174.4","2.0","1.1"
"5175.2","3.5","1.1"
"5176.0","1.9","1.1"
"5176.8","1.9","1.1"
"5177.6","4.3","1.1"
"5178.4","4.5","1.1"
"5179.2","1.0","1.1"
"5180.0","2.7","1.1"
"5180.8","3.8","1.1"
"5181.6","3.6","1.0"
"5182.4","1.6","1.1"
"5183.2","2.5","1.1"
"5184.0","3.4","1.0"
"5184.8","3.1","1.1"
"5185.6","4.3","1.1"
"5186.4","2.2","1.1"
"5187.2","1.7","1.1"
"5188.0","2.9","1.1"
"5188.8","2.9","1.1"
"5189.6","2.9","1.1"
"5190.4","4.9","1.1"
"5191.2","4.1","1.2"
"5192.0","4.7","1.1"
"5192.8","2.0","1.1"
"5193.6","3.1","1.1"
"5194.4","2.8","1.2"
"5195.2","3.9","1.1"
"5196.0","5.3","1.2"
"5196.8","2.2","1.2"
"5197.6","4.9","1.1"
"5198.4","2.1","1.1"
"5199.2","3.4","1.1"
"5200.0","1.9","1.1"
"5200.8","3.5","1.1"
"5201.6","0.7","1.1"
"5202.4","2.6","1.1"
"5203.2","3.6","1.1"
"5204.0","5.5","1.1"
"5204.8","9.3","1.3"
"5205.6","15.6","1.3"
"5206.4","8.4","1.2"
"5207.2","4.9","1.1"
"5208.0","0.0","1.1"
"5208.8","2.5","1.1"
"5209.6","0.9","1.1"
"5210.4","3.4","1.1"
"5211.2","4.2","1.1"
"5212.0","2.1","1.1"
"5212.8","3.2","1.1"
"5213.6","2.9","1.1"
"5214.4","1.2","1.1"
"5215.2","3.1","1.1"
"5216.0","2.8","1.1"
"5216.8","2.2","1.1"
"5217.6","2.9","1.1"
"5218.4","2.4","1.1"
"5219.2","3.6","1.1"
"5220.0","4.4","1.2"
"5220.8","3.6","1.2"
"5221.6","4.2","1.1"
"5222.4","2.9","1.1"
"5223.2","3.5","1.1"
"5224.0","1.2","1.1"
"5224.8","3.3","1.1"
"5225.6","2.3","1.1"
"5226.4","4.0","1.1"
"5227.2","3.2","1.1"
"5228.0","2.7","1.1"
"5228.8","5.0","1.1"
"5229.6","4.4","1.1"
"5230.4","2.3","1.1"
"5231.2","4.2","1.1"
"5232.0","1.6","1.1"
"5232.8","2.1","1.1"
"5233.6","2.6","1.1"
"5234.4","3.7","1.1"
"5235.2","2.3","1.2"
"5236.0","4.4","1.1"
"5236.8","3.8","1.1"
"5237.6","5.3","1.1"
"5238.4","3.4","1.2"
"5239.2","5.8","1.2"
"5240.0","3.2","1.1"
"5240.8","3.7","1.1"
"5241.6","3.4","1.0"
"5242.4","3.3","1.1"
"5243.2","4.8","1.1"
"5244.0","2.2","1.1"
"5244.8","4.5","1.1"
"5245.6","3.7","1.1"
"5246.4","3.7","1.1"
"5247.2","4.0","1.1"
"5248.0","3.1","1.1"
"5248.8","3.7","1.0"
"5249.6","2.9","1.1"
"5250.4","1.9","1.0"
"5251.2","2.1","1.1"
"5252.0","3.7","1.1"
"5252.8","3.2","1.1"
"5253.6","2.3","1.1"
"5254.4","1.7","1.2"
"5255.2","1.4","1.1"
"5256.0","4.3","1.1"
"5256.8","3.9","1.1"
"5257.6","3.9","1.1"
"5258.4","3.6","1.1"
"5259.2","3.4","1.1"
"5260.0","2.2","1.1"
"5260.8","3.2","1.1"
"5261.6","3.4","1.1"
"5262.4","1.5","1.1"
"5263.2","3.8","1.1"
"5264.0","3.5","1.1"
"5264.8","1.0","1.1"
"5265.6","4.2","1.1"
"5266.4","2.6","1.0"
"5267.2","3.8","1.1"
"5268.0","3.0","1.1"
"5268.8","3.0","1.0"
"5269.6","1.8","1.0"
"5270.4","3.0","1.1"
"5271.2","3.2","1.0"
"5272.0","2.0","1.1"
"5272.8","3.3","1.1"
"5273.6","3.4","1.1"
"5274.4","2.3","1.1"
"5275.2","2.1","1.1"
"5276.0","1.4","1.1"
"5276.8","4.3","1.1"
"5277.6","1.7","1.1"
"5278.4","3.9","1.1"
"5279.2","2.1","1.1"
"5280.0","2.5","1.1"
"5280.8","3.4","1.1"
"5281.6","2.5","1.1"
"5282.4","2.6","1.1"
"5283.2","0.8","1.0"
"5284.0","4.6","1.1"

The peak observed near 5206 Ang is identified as H-beta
